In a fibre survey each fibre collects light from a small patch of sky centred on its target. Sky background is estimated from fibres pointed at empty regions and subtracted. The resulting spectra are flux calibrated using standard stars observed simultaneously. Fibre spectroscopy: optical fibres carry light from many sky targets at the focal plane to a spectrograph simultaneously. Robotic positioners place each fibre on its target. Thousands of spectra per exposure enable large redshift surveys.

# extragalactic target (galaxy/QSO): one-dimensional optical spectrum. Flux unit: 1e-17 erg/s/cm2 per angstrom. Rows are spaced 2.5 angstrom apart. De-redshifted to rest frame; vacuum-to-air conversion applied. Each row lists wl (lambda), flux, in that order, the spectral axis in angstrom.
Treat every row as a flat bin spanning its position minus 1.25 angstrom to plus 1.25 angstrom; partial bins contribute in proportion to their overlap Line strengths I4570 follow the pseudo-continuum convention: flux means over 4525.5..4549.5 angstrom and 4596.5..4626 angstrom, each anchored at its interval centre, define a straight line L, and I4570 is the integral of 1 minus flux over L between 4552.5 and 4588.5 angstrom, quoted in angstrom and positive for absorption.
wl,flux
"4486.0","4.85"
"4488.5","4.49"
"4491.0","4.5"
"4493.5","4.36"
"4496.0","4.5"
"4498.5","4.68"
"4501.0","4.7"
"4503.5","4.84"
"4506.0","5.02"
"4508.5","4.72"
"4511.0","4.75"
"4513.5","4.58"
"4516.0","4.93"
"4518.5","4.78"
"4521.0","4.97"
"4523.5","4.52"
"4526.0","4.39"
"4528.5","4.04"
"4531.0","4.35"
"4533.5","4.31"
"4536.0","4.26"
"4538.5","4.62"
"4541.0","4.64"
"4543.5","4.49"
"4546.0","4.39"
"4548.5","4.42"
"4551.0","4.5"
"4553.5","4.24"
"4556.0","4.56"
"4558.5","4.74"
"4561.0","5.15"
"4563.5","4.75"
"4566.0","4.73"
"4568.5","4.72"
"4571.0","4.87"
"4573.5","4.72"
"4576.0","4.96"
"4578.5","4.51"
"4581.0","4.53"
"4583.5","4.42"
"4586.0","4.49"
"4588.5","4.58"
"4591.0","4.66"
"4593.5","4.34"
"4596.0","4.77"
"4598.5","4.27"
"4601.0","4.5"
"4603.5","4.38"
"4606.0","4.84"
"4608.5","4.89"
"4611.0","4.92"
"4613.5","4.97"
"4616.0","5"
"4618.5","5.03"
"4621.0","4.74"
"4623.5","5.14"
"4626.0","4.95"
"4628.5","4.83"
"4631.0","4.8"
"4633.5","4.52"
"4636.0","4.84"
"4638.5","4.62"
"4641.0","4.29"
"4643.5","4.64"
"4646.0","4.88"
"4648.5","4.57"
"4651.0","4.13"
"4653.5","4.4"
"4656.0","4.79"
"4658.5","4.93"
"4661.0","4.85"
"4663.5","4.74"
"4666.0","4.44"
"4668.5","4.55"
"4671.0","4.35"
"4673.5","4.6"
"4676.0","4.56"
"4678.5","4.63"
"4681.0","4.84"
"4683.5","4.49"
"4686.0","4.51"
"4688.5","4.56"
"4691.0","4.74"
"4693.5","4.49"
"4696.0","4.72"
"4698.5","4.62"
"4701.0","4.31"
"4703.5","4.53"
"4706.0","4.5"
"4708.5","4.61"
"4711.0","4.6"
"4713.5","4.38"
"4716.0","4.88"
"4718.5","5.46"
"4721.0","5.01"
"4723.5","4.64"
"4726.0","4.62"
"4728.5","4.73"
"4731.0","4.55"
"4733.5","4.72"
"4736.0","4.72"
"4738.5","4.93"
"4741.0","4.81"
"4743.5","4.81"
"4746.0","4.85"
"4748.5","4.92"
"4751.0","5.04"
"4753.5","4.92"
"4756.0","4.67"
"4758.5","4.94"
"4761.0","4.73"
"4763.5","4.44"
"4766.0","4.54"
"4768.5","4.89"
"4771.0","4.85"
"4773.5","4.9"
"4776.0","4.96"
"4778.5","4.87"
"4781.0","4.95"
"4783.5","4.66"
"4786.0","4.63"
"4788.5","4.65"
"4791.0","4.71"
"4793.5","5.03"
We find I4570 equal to -0.8 angstrom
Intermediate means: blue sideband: 4.39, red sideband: 4.8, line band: 4.67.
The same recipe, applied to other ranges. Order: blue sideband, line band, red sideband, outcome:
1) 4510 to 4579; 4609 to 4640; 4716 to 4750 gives -1.0 angstrom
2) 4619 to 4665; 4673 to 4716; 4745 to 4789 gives 1.5 angstrom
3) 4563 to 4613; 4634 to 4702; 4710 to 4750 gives 1.9 angstrom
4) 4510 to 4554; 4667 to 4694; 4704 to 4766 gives 0.7 angstrom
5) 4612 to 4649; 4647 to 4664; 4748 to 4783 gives 0.6 angstrom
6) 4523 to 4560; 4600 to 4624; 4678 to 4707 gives -1.8 angstrom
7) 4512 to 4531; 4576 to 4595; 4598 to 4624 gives 0.8 angstrom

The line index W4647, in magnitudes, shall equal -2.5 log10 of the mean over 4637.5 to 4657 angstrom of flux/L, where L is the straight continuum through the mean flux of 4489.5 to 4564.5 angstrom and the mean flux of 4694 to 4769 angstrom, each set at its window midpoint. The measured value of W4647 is 0.03 mag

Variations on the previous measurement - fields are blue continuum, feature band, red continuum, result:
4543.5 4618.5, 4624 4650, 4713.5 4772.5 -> 0.00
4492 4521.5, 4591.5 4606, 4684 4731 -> 0.05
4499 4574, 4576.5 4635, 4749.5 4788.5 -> -0.01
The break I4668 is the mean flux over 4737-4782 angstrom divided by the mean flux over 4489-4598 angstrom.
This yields 1.1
